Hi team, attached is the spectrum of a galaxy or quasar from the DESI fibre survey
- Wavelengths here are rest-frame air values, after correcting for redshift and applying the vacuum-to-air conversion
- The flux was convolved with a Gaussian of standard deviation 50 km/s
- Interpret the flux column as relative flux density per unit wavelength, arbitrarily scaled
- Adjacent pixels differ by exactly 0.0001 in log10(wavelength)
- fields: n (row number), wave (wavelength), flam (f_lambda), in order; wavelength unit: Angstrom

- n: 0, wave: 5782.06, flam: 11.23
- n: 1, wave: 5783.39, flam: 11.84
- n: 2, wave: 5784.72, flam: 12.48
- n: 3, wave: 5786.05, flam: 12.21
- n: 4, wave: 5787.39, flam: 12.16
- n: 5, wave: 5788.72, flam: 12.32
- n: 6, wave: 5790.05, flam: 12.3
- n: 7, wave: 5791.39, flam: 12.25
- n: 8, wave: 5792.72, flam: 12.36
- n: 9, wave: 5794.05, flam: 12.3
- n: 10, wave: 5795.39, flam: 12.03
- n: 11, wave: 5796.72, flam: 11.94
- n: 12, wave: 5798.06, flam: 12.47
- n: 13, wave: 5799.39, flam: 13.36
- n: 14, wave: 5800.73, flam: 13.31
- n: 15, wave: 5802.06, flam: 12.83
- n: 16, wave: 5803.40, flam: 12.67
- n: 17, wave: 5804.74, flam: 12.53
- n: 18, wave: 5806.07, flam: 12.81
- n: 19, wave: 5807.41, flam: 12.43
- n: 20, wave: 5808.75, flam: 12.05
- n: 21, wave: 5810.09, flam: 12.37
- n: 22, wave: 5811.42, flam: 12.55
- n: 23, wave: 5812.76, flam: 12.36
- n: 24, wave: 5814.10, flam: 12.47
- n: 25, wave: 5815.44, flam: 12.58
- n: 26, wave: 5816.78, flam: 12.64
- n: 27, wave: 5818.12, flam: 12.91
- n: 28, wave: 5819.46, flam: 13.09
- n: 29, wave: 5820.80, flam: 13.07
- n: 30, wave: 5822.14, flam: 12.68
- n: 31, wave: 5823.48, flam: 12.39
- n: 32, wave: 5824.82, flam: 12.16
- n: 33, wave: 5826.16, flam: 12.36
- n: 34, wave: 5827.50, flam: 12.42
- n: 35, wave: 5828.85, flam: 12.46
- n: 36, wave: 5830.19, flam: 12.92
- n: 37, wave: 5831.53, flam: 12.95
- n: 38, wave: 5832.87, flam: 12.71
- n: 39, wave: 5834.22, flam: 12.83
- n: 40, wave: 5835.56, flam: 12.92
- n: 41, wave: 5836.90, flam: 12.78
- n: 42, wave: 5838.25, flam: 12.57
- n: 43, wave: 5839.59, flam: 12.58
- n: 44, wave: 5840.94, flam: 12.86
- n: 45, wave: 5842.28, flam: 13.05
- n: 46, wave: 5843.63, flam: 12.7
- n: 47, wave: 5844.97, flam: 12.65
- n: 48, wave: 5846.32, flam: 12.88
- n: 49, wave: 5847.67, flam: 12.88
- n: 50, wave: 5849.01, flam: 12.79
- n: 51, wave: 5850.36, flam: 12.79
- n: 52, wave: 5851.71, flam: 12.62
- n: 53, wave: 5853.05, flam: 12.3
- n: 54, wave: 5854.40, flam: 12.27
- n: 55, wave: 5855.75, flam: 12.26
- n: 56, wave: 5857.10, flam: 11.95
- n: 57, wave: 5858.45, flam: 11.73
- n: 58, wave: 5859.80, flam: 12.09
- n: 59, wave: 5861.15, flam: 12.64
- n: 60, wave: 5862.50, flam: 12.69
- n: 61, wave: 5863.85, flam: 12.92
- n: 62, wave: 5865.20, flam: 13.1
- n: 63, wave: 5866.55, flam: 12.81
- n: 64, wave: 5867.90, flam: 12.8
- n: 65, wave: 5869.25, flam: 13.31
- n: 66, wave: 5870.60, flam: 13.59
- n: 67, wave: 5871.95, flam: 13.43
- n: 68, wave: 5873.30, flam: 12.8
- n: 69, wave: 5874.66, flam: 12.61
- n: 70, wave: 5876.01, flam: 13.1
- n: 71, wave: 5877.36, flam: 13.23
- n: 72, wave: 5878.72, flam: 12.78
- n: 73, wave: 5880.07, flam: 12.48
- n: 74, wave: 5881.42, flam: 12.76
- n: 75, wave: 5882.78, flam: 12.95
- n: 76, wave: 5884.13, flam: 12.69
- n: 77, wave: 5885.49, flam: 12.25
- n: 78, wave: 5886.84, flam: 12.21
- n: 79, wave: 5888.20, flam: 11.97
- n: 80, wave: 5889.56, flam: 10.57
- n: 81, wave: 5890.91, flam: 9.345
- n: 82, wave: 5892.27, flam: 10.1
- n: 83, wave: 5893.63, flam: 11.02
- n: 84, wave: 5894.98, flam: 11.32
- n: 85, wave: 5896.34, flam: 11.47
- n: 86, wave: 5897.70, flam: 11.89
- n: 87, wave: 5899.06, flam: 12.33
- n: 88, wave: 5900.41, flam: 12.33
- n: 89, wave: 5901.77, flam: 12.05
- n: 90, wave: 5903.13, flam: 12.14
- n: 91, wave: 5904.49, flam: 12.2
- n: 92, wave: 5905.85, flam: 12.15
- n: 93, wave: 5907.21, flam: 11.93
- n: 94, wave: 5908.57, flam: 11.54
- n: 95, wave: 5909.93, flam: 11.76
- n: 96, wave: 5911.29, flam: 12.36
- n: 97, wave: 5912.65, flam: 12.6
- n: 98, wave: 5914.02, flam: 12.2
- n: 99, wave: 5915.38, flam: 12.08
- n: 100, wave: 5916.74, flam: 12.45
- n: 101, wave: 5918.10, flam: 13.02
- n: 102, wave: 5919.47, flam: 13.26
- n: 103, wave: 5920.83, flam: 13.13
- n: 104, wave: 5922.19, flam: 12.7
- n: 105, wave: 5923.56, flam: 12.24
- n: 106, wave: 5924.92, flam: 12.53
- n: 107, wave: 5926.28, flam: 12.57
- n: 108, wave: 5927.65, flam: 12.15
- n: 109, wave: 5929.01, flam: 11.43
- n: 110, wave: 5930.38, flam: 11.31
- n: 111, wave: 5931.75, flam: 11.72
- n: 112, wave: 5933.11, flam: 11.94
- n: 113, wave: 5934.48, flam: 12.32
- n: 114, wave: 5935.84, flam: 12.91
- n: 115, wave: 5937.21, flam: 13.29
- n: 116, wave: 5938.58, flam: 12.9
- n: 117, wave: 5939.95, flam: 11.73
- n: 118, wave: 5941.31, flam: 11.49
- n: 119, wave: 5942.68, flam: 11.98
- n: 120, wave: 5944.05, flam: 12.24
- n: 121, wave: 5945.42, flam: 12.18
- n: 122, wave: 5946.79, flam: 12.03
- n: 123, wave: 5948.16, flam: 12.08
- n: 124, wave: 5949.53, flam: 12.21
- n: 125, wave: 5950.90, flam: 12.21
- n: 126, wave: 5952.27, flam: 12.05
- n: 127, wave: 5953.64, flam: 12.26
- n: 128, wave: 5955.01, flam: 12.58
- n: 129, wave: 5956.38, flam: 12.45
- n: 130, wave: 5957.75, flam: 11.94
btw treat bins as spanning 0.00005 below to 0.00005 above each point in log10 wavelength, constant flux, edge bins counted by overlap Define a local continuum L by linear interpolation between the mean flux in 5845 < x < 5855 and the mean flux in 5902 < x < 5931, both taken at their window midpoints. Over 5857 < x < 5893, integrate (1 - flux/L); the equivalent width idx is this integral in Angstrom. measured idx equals 0.3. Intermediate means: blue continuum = 12.6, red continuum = 12.3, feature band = 12.4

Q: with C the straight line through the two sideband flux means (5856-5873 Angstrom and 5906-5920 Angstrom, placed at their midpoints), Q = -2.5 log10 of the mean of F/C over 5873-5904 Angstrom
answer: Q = 0.05 mag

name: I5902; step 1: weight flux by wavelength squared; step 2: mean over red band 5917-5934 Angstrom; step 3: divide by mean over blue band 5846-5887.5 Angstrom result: 0.99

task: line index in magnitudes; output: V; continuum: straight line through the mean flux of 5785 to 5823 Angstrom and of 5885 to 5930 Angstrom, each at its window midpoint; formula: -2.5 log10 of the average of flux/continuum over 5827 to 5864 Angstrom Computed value -0.03 mag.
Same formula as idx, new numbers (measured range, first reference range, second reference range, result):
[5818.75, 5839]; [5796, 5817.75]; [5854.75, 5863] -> -0.4 Angstrom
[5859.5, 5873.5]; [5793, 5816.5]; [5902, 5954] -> -0.6 Angstrom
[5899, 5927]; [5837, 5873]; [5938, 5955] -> -0.1 Angstrom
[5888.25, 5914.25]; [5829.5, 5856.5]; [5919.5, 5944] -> 1.6 Angstrom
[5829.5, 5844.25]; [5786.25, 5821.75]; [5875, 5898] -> -0.6 Angstrom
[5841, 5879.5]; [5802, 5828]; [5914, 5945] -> -0.8 Angstrom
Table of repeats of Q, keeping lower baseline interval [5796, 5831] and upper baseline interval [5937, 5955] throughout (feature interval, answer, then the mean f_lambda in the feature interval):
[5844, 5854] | -0.02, 12.7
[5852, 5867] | 0.00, 12.4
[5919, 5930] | -0.02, 12.5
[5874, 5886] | -0.03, 12.8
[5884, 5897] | 0.10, 11.2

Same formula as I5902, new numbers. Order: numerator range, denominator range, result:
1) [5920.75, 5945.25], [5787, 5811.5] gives 1.03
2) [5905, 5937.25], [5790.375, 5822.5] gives 1.02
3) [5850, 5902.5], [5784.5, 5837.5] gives 1.00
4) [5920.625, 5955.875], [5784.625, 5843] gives 1.01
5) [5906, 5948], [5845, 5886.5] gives 0.98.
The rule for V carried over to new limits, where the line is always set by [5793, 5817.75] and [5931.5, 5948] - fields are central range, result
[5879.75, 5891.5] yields 0.04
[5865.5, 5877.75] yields -0.06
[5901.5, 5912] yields 0.03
